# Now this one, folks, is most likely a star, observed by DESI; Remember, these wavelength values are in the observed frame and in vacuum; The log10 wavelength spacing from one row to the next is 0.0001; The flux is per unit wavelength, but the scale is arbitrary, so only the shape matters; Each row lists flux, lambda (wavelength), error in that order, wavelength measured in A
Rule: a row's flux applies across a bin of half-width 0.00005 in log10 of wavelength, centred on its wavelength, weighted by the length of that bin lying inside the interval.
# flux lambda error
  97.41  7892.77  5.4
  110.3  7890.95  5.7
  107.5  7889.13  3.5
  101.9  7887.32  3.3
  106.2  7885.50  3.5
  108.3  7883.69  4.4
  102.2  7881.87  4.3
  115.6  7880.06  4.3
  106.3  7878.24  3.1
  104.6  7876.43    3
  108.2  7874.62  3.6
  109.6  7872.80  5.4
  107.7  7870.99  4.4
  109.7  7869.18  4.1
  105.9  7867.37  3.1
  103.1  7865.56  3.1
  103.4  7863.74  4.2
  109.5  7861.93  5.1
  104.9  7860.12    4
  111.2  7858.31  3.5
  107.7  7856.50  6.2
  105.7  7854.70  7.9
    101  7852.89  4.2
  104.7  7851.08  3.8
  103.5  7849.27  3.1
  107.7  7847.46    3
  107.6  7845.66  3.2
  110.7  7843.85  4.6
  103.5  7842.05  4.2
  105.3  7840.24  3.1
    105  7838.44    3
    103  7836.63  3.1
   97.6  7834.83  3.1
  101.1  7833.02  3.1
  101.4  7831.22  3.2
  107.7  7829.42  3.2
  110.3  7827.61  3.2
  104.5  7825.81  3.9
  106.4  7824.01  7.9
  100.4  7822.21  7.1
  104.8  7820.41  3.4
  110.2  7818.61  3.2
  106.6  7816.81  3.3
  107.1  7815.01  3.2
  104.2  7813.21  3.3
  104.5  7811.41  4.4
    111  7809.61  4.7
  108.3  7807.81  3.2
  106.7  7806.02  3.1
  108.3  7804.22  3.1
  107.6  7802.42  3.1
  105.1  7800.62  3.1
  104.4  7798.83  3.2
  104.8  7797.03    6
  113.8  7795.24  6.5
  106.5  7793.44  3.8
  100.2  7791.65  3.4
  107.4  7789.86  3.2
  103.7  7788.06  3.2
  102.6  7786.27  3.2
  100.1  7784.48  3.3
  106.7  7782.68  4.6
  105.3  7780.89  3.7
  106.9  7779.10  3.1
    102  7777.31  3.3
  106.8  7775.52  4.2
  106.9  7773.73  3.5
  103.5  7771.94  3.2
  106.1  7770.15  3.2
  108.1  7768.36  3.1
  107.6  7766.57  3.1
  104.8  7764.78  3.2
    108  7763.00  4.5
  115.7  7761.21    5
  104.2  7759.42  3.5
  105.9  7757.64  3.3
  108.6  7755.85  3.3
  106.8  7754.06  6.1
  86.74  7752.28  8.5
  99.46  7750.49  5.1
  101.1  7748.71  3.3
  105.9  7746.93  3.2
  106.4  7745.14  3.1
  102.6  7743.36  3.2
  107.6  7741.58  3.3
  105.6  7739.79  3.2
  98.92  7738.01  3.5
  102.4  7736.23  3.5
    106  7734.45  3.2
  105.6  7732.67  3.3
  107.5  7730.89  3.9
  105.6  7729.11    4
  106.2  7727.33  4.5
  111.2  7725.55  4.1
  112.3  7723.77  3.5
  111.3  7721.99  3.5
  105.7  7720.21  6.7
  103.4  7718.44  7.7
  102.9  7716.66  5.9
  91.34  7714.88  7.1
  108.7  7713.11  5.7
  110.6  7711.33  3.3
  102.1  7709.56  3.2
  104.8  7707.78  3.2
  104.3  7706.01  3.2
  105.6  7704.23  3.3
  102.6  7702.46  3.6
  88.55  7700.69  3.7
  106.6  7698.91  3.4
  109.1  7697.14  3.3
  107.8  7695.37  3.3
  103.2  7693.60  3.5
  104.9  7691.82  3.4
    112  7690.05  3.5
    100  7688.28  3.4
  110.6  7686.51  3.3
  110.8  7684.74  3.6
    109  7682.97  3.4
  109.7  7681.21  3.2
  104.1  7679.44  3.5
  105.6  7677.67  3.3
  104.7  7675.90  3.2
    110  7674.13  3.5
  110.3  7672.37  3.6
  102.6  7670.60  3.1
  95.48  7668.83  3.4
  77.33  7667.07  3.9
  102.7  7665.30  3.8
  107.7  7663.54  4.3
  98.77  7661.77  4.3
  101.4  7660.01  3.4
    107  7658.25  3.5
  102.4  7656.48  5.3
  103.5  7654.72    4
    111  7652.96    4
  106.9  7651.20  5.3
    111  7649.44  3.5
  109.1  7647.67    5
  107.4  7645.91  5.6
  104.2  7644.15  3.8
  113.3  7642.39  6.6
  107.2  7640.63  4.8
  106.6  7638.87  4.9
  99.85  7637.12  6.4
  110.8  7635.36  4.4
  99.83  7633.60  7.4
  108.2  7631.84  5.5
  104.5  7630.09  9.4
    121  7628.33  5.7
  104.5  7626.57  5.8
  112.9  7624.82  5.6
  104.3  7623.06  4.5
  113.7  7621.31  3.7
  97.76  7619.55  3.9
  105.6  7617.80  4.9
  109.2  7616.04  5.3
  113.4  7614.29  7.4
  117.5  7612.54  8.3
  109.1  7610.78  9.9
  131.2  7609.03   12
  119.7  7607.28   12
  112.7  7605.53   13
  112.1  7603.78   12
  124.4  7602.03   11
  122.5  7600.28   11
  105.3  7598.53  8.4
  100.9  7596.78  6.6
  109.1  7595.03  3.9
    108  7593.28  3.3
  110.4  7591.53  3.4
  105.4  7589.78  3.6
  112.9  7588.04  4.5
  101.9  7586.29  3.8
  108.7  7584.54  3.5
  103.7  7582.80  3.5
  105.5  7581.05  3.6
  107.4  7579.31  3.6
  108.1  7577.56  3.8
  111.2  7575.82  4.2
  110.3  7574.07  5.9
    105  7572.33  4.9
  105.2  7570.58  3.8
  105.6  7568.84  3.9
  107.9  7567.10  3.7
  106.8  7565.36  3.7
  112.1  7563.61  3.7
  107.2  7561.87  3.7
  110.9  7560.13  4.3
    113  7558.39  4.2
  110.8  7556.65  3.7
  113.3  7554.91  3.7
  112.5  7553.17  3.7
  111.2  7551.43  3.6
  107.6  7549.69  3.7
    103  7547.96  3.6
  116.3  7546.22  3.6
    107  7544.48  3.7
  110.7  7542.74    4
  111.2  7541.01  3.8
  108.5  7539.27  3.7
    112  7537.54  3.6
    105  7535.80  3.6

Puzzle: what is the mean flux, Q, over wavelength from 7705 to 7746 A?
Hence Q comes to 105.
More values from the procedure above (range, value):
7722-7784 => 105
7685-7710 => 105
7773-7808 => 106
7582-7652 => 110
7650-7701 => 104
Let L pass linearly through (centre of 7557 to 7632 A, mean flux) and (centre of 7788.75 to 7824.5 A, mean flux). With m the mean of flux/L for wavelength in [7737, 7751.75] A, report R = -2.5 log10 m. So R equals 0.05 mag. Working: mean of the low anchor 110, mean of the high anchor 106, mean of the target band 103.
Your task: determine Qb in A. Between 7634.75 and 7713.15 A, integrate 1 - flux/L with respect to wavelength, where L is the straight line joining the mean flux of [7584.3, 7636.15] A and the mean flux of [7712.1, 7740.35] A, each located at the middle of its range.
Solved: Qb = 1.9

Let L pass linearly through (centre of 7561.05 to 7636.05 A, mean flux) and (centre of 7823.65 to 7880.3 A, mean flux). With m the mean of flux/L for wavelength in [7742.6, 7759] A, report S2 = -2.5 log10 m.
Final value 0.05 mag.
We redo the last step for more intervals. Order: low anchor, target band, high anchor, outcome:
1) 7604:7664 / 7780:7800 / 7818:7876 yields 0.015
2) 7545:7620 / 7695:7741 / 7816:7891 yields 0.032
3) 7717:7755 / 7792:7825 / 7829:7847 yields -0.022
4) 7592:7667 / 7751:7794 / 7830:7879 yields 0.018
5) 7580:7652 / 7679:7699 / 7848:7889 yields 0.012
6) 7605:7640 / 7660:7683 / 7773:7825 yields 0.064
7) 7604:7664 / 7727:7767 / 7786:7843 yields 0.020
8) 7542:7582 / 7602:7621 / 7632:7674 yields -0.068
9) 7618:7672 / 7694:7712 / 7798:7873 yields 0.013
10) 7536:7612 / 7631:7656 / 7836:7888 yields 0.023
